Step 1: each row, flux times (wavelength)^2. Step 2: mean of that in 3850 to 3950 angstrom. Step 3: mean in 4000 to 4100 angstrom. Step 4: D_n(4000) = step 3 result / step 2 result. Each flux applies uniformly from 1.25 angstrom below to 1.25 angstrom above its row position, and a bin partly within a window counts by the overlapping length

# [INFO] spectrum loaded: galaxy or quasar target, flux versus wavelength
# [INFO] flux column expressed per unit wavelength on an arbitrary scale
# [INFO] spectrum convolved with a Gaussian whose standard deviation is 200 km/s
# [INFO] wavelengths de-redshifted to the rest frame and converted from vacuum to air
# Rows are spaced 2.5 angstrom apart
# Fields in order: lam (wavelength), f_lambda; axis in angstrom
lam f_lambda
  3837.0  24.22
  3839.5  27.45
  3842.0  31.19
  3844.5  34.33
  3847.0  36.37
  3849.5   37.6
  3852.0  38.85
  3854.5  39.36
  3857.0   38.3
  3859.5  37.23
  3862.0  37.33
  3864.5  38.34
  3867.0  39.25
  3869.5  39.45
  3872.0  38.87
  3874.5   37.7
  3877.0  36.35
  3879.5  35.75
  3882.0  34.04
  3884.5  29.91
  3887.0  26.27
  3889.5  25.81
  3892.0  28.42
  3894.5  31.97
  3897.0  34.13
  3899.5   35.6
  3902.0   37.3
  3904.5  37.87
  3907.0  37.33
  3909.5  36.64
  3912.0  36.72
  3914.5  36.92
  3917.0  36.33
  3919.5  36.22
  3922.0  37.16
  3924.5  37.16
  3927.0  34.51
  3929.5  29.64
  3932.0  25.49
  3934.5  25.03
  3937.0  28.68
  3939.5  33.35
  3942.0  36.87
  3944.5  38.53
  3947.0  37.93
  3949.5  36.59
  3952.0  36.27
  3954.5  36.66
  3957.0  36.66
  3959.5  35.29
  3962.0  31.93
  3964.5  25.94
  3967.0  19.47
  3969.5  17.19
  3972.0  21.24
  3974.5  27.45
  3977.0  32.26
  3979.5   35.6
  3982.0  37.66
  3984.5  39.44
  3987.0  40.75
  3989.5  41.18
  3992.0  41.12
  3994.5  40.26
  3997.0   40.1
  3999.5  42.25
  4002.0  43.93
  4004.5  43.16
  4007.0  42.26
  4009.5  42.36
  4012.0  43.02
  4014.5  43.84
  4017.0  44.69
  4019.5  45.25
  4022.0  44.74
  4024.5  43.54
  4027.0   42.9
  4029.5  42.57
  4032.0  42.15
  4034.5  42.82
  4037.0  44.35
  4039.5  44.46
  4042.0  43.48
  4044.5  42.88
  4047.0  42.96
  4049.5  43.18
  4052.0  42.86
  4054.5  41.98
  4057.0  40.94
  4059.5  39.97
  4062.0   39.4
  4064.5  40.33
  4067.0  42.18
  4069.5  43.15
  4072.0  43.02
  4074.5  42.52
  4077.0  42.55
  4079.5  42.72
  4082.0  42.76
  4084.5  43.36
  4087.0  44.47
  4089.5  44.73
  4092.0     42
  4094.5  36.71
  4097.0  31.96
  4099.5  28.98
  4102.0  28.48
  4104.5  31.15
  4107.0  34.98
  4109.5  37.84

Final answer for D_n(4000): 1.30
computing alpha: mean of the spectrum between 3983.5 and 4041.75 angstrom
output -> 42.7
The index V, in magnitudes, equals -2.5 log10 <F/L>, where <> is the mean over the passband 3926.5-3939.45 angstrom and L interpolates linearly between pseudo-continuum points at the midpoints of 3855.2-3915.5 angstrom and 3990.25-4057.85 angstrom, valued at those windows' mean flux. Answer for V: 0.30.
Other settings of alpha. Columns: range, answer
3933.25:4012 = 35.2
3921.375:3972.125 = 31.7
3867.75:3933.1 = 34.4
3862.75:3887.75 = 35.8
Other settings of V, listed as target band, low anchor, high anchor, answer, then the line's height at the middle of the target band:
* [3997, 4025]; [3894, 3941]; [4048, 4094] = -0.113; 39.1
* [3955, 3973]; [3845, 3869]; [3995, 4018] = 0.451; 41.4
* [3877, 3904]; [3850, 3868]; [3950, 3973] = 0.104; 35.6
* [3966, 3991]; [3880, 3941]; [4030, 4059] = 0.210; 38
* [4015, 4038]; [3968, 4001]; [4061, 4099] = -0.158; 37.8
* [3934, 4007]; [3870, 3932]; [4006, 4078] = 0.112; 38.5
